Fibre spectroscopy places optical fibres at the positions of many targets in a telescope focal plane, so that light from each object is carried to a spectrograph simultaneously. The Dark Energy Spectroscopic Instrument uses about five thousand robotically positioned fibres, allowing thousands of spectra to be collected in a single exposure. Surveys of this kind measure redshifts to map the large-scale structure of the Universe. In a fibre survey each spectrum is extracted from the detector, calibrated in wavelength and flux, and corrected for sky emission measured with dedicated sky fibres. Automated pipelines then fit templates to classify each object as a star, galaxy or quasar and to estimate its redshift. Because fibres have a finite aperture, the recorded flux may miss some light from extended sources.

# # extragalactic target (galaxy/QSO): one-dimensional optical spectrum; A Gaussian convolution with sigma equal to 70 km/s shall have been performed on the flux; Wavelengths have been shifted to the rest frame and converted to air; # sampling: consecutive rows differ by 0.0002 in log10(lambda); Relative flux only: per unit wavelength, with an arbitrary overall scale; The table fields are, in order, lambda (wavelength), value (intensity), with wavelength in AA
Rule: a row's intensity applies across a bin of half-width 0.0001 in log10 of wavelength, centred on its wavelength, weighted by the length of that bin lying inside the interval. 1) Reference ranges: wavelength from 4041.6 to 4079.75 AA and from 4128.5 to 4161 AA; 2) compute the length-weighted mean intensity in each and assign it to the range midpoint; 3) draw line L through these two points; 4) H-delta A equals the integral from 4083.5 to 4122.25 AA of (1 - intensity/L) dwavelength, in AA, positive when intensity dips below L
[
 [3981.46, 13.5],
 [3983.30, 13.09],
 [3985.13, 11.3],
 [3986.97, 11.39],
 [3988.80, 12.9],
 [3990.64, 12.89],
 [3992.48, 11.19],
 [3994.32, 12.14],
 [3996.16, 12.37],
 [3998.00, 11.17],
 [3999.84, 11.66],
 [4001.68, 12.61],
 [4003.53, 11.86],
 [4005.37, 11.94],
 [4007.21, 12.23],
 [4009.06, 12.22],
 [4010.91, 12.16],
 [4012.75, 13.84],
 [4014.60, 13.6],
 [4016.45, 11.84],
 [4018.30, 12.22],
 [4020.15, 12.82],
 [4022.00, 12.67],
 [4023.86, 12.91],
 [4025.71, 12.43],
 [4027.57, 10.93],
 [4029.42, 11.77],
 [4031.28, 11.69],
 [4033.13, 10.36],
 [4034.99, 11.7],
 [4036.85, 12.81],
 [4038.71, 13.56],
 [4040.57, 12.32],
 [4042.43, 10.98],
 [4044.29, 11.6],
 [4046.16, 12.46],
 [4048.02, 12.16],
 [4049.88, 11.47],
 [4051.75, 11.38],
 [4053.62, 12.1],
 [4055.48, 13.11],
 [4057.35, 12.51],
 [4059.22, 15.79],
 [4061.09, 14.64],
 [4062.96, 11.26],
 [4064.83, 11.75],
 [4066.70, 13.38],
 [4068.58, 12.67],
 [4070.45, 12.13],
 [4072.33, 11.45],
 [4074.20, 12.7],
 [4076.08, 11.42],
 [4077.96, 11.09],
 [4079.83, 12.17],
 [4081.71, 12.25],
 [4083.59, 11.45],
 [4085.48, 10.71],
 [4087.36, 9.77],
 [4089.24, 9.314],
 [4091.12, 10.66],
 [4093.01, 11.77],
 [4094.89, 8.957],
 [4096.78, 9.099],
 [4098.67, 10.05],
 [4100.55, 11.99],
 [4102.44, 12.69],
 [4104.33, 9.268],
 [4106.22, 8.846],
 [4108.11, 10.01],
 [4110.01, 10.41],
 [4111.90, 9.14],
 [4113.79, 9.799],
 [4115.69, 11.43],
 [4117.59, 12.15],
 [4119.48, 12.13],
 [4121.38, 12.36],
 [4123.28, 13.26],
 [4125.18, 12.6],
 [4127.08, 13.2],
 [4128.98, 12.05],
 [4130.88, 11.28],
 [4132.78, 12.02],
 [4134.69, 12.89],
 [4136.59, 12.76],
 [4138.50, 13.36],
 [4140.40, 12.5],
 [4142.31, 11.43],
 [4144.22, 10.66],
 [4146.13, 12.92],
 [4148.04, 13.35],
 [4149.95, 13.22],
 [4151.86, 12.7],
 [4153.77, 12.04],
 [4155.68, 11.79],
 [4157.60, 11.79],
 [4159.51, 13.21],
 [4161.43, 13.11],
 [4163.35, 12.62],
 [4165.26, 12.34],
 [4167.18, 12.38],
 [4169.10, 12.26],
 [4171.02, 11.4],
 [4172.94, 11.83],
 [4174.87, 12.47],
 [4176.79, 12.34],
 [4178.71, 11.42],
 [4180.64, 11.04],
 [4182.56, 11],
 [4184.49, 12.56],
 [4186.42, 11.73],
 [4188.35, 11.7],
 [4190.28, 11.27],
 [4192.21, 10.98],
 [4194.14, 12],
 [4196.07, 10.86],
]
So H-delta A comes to 5.6 AA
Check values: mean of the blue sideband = 12.3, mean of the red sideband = 12.4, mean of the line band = 10.5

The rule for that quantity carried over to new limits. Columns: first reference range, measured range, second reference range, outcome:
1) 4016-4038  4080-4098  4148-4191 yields 2.3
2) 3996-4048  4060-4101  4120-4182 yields 2.8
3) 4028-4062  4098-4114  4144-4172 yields 2.7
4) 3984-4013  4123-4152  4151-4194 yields -1.1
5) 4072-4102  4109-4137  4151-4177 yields -0.5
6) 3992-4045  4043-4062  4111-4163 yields -0.8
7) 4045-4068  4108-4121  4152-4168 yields 1.7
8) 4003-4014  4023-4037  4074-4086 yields 0.5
